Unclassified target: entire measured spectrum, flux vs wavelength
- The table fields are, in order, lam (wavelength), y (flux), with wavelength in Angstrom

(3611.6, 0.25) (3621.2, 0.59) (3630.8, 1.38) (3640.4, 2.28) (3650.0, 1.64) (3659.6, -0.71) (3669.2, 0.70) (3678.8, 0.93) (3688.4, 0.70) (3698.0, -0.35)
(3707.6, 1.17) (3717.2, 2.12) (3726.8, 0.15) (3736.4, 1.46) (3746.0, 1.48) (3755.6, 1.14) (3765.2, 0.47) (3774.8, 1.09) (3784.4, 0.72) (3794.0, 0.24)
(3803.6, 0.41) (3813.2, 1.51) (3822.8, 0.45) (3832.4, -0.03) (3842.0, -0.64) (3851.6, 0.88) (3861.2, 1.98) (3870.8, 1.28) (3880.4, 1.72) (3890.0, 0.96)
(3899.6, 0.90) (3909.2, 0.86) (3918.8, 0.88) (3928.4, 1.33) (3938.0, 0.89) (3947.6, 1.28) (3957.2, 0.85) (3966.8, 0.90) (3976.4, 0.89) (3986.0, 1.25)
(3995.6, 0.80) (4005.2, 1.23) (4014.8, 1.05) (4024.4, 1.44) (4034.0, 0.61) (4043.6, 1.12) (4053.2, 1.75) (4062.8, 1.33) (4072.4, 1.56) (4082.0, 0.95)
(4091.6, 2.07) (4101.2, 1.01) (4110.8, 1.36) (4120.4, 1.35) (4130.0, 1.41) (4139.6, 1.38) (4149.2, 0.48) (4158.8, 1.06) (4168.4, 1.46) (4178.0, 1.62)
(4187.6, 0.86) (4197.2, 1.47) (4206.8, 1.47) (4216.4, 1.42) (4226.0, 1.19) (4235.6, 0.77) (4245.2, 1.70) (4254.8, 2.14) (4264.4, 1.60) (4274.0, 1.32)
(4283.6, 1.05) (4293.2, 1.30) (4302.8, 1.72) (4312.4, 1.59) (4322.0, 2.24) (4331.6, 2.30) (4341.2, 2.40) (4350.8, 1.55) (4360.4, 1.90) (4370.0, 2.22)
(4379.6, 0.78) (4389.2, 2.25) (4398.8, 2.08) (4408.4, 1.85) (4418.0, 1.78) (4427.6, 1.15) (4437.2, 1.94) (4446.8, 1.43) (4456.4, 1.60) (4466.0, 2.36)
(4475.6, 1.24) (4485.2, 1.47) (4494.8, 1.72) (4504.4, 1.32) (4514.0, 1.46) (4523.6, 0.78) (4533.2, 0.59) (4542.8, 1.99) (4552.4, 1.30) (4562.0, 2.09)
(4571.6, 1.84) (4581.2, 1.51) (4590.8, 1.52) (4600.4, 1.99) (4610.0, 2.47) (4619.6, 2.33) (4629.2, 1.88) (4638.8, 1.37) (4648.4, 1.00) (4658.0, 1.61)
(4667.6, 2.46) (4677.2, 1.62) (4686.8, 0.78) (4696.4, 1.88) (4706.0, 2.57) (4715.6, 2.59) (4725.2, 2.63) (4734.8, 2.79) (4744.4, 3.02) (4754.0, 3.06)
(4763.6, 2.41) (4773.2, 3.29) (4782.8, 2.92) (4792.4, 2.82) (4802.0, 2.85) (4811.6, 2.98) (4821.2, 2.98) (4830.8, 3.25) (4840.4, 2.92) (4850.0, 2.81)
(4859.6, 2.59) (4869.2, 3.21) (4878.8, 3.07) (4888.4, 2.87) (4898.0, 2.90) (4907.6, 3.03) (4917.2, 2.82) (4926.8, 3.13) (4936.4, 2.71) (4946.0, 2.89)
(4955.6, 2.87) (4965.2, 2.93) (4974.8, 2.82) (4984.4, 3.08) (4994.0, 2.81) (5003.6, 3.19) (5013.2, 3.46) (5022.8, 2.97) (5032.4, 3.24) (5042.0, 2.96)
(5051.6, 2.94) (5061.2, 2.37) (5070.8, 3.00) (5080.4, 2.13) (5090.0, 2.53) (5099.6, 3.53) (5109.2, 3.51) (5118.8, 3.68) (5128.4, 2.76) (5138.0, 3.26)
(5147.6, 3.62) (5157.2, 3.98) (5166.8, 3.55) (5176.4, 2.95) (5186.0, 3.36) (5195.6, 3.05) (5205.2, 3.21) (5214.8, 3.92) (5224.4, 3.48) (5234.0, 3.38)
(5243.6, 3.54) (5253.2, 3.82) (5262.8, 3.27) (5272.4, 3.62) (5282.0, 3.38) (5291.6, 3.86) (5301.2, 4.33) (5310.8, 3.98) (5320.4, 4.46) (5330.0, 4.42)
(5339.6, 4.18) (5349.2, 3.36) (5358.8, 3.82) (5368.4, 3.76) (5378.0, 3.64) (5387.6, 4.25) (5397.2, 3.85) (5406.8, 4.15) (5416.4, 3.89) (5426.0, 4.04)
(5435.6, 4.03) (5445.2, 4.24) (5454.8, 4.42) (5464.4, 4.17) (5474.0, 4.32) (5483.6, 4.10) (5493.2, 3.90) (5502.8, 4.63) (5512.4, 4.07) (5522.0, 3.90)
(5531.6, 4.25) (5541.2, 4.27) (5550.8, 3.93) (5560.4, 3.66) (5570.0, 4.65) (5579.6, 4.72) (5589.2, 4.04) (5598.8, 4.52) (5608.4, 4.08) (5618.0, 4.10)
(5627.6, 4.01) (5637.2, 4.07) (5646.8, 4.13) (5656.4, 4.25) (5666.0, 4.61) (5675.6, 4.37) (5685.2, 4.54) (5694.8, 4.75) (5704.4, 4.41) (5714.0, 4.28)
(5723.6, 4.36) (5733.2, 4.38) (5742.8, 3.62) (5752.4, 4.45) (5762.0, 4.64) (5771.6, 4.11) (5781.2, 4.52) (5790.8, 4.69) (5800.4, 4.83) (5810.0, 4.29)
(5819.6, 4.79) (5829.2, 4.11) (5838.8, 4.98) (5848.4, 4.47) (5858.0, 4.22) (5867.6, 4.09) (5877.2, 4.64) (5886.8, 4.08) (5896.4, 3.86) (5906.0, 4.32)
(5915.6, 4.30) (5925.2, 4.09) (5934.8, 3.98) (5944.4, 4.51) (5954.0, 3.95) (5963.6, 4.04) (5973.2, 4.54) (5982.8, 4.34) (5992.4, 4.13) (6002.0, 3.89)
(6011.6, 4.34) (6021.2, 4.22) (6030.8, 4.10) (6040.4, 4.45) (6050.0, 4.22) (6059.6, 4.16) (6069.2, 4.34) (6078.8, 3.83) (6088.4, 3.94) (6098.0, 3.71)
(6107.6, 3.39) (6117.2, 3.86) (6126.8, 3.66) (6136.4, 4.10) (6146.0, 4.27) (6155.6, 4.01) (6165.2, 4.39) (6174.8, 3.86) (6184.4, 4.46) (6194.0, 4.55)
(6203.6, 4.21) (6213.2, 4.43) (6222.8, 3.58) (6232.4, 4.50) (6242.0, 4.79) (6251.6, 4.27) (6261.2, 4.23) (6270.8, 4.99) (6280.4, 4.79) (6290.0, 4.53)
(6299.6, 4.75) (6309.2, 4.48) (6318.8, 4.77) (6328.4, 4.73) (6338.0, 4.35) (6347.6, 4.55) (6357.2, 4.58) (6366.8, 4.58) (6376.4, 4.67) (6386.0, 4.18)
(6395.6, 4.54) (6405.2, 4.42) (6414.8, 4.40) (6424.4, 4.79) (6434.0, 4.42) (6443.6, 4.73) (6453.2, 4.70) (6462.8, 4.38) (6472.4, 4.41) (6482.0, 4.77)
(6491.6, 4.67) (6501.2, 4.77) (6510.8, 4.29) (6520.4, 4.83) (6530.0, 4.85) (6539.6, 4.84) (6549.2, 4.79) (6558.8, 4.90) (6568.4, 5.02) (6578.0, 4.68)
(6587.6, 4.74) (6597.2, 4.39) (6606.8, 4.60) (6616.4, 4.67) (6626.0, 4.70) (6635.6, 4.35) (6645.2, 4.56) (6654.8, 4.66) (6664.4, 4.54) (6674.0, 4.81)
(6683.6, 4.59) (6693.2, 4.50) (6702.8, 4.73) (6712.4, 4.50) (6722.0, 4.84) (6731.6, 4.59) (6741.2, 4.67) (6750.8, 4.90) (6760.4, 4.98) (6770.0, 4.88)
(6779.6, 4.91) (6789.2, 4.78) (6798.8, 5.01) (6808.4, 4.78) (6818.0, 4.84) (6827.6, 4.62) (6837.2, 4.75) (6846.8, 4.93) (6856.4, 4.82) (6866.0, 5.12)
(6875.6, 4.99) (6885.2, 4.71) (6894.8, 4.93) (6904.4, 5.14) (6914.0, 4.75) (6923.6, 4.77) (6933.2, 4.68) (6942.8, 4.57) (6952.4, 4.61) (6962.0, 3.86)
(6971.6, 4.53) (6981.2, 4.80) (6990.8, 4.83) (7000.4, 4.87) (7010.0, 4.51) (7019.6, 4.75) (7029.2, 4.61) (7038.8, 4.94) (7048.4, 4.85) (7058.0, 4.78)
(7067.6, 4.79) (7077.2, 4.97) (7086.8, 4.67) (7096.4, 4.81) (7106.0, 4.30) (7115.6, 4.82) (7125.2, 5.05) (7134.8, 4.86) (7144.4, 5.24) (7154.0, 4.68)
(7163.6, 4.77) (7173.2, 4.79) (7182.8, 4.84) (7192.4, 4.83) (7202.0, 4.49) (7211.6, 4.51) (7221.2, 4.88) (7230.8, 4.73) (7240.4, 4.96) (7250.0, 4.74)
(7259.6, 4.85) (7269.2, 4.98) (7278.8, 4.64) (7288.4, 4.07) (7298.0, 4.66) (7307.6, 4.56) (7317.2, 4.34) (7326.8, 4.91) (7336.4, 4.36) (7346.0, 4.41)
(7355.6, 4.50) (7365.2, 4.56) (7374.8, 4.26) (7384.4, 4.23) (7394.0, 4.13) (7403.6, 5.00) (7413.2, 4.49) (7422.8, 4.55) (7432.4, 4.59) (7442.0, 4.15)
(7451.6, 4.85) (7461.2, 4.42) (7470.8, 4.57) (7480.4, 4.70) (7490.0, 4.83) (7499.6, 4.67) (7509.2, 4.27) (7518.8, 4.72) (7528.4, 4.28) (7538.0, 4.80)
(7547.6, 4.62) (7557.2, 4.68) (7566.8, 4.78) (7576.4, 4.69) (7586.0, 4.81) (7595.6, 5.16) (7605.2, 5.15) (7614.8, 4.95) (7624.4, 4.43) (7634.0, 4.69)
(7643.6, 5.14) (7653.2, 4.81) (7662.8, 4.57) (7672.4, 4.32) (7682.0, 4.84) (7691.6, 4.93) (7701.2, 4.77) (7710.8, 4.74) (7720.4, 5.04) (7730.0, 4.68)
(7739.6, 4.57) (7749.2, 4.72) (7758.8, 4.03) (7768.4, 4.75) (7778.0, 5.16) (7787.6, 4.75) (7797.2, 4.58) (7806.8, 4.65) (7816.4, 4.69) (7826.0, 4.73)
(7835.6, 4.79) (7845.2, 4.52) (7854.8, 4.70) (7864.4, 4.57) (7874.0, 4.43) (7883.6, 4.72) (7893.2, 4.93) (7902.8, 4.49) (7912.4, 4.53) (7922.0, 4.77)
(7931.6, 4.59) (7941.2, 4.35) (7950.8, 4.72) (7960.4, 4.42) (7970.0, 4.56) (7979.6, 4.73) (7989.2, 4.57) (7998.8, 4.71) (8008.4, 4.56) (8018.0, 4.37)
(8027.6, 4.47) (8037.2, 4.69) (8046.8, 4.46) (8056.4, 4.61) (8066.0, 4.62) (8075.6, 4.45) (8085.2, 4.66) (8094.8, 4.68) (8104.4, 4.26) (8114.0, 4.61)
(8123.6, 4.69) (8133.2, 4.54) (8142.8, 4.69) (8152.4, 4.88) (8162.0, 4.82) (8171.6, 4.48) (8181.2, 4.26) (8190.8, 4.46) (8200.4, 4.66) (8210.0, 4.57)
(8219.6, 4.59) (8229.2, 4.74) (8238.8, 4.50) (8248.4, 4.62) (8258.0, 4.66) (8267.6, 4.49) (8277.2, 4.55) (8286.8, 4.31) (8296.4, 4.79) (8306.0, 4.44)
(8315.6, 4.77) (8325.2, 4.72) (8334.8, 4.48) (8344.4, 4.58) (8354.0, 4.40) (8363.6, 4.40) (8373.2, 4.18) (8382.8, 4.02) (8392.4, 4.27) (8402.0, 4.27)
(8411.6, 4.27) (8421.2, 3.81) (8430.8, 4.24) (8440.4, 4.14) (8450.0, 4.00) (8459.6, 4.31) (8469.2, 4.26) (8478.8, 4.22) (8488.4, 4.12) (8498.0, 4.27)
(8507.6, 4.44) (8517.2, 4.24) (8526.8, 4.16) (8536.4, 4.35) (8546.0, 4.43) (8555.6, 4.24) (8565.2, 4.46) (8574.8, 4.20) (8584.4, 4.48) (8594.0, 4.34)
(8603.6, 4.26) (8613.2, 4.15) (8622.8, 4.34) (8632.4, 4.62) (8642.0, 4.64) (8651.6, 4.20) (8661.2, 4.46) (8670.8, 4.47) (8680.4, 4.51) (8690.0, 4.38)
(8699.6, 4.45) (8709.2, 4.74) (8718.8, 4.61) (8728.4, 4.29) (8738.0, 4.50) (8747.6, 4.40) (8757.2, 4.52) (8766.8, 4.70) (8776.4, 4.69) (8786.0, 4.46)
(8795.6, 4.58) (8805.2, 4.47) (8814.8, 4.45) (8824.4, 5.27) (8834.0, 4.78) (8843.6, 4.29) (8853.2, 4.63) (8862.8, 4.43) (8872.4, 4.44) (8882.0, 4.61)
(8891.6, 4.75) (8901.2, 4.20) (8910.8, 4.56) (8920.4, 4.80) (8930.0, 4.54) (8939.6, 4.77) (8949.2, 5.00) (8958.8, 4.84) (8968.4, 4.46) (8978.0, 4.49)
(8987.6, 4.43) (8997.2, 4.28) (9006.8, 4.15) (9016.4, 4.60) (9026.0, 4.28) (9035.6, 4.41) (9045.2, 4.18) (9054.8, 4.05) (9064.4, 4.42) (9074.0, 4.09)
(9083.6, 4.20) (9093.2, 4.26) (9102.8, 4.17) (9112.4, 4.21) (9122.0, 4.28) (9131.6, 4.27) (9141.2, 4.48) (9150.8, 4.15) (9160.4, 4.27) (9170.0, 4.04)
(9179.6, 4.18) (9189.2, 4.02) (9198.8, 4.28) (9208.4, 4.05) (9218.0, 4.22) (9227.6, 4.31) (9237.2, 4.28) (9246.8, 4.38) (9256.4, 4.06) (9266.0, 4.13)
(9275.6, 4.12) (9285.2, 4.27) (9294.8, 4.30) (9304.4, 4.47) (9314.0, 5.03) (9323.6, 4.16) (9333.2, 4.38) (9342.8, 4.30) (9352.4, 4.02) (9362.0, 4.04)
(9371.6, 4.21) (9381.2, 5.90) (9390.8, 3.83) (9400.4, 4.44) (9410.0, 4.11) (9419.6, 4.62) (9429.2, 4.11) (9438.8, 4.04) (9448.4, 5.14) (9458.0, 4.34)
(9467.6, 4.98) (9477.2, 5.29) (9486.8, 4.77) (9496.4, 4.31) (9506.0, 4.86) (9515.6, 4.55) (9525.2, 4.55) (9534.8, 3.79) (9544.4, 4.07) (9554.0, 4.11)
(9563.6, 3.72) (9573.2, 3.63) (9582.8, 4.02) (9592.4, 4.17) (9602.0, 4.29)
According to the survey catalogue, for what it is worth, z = 0.181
